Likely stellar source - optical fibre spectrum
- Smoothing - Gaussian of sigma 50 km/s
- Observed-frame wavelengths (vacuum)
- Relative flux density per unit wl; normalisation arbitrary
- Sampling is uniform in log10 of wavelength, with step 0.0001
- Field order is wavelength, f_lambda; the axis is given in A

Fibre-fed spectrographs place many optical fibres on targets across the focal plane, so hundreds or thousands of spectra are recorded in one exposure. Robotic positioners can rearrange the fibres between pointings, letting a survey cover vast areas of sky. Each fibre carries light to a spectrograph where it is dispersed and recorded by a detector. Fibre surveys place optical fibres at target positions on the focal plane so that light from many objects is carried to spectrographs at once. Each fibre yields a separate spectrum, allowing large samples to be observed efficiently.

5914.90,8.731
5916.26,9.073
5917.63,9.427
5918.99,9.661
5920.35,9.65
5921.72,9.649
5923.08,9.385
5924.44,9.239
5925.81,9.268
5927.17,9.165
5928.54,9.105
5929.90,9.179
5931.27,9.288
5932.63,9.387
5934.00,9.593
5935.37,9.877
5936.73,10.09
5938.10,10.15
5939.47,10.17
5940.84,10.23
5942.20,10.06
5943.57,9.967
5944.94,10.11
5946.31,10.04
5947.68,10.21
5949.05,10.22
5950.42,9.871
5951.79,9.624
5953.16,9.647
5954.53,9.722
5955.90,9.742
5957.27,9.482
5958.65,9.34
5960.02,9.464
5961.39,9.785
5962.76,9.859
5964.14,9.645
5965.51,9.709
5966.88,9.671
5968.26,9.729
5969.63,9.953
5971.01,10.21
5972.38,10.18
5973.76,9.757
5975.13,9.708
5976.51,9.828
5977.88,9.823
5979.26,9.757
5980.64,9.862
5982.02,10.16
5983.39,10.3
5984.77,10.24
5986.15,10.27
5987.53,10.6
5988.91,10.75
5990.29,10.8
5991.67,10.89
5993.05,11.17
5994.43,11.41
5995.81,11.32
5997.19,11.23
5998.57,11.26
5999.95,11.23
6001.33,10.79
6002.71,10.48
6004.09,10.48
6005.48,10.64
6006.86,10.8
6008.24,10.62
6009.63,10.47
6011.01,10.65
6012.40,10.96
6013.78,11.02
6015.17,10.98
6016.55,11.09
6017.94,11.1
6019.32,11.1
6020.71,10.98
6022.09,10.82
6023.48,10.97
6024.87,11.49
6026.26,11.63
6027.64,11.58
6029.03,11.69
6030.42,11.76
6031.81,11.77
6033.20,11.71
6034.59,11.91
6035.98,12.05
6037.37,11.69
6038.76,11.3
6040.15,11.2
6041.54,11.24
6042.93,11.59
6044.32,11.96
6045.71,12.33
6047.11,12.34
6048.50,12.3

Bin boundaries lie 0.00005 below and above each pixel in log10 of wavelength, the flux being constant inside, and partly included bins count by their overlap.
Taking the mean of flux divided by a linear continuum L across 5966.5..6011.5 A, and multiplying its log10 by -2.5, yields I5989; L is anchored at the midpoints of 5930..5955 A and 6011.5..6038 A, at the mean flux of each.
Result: 0.03 mag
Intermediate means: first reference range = 9.89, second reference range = 11.4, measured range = 10.5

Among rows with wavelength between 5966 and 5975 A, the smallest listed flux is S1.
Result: 9.671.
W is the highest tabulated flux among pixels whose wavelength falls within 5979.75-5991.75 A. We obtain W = 10.89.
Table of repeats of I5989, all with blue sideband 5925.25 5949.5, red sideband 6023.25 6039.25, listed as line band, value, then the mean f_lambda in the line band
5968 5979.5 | 0.06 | 9.9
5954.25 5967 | 0.07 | 9.64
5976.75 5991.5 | 0.05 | 10.3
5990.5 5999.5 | -0.03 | 11.2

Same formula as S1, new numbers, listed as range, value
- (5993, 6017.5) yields 10.47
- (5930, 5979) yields 9.288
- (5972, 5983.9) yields 9.708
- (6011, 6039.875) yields 10.65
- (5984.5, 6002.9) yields 10.24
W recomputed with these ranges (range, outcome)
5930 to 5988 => 10.6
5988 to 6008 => 11.41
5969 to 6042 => 12.05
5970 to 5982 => 10.21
